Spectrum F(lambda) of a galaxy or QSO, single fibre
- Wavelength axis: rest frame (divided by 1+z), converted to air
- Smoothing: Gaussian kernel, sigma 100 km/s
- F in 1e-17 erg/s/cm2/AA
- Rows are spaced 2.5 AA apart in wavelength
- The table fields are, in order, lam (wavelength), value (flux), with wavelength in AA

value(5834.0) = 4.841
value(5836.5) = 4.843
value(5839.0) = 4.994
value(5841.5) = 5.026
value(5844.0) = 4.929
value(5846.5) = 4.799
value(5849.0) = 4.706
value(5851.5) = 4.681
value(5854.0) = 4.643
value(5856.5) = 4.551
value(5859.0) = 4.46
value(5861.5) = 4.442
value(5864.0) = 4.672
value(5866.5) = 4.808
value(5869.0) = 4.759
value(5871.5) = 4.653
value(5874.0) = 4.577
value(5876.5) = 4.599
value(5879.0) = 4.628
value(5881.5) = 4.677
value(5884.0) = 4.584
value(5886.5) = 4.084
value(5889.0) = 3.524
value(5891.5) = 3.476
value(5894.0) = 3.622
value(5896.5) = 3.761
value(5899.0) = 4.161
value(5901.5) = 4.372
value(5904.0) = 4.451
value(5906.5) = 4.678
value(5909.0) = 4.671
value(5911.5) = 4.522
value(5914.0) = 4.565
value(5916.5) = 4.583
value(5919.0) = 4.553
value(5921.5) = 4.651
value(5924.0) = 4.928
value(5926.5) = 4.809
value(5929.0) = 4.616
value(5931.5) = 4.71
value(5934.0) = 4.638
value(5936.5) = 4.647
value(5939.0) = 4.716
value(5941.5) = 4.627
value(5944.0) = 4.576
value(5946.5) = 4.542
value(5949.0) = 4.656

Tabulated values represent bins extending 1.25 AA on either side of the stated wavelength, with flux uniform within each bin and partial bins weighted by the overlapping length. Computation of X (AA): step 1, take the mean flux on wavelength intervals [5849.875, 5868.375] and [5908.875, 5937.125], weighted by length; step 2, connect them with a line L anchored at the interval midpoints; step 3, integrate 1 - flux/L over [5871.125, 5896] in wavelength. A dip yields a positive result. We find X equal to 2.2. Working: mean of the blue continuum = 4.62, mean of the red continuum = 4.66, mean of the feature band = 4.21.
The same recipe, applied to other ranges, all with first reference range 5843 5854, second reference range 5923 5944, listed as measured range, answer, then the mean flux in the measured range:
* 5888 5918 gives 3.3 AA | 4.21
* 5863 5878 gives 0.2 AA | 4.68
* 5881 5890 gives 1.0 AA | 4.2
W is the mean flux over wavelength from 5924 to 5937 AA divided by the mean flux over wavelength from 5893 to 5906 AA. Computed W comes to 1.1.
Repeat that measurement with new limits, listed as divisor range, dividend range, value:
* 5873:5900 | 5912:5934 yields 1.13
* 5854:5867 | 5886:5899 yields 0.81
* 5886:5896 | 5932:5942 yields 1.28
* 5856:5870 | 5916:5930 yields 1.02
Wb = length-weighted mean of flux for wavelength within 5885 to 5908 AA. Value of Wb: 4.03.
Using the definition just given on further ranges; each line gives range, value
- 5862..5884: 4.66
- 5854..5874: 4.62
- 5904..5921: 4.59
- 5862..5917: 4.38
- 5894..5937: 4.52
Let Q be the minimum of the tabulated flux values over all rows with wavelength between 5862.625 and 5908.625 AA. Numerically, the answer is 3.476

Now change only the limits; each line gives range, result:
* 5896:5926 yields 3.761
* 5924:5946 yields 4.576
